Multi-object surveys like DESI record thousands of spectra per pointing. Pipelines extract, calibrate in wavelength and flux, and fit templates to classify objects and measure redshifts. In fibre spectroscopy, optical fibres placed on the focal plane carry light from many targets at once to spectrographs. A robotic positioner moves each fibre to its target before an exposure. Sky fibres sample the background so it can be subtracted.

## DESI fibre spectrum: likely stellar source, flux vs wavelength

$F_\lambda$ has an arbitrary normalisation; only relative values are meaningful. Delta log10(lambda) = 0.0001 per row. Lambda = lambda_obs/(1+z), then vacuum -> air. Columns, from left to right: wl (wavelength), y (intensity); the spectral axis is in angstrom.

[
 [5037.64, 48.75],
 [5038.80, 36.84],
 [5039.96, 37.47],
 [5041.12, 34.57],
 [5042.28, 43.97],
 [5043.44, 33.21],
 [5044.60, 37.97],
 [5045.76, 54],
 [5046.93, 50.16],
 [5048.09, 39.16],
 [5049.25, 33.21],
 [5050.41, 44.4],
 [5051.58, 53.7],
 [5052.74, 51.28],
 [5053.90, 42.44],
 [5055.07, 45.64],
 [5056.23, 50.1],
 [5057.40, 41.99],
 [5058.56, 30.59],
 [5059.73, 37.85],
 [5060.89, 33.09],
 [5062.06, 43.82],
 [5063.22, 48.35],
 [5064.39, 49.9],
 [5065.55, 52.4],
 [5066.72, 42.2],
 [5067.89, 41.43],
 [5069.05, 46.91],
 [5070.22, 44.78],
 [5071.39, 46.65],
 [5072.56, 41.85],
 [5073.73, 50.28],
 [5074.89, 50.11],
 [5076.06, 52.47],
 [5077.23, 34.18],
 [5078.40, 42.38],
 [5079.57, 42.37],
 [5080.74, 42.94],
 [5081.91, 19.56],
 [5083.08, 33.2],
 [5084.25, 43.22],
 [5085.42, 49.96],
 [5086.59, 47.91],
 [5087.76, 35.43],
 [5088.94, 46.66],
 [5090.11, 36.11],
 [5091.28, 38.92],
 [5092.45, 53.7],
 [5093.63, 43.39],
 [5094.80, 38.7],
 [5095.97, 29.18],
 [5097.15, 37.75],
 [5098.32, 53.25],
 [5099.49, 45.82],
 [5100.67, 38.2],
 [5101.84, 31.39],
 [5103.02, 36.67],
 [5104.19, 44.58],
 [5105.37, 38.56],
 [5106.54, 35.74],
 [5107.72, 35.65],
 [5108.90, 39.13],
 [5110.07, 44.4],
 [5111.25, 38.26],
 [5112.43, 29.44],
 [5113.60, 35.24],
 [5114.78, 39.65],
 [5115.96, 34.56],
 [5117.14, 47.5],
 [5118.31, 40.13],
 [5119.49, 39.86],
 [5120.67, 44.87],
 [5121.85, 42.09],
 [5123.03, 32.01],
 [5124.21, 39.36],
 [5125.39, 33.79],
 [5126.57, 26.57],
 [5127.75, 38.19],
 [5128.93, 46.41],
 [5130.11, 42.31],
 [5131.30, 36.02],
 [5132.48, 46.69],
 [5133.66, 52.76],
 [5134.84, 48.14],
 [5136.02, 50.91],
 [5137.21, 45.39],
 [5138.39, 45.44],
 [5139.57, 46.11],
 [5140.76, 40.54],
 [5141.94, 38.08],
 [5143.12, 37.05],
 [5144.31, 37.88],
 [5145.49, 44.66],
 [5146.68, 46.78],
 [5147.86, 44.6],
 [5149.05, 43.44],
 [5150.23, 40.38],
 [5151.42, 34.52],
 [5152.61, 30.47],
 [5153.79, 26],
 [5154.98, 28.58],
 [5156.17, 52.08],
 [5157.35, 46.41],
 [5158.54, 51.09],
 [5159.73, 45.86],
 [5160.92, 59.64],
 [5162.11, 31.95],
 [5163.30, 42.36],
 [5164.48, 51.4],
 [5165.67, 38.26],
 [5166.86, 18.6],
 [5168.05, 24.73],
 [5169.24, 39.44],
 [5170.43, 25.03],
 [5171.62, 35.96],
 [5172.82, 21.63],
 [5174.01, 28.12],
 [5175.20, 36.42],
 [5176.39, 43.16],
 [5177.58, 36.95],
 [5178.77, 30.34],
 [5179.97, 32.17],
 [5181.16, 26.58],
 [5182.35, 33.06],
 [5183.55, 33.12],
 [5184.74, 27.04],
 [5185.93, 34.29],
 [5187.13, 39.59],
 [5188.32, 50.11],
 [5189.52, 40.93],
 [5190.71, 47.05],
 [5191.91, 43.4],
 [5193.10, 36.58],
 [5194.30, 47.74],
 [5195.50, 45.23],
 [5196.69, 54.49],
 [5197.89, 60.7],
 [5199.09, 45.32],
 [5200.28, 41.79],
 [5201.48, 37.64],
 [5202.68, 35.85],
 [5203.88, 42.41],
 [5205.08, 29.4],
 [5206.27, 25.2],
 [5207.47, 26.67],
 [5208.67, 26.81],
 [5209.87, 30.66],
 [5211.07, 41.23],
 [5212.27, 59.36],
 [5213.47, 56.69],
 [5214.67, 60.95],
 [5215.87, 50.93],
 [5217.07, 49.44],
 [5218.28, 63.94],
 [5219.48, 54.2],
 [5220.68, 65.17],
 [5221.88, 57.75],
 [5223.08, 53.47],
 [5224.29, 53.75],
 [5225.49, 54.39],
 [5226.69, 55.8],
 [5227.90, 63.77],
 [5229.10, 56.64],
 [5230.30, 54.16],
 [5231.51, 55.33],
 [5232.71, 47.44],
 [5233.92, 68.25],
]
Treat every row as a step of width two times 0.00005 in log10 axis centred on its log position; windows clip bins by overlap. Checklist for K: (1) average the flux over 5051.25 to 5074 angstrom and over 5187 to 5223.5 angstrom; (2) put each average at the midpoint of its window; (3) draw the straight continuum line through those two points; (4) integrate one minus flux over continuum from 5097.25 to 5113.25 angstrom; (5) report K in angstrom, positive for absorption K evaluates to 2.05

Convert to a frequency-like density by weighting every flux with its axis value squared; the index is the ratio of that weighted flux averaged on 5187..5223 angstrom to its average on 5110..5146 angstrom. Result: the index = 1.2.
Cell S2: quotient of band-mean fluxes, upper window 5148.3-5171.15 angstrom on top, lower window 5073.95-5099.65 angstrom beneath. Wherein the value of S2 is 0.9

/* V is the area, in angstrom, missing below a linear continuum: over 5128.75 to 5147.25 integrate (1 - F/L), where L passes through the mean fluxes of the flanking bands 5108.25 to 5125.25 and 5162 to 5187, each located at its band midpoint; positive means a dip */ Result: -3.7 angstrom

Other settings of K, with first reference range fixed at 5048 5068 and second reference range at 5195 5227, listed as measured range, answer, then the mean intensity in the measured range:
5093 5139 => 4.9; 40.2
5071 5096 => 1.2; 42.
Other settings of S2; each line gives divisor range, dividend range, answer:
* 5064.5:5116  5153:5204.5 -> 0.94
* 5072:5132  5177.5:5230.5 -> 1.12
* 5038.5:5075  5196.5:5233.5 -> 1.12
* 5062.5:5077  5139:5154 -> 0.84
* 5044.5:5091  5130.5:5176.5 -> 0.92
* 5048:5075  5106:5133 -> 0.87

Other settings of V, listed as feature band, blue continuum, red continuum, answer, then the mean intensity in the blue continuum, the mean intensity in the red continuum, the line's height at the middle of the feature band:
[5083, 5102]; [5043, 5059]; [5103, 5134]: -0.40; 43.6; 39.2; 40.9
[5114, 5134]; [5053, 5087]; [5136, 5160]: 0.95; 43.1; 41.4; 42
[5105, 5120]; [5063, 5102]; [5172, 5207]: 1.14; 42.8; 38.1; 41.5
